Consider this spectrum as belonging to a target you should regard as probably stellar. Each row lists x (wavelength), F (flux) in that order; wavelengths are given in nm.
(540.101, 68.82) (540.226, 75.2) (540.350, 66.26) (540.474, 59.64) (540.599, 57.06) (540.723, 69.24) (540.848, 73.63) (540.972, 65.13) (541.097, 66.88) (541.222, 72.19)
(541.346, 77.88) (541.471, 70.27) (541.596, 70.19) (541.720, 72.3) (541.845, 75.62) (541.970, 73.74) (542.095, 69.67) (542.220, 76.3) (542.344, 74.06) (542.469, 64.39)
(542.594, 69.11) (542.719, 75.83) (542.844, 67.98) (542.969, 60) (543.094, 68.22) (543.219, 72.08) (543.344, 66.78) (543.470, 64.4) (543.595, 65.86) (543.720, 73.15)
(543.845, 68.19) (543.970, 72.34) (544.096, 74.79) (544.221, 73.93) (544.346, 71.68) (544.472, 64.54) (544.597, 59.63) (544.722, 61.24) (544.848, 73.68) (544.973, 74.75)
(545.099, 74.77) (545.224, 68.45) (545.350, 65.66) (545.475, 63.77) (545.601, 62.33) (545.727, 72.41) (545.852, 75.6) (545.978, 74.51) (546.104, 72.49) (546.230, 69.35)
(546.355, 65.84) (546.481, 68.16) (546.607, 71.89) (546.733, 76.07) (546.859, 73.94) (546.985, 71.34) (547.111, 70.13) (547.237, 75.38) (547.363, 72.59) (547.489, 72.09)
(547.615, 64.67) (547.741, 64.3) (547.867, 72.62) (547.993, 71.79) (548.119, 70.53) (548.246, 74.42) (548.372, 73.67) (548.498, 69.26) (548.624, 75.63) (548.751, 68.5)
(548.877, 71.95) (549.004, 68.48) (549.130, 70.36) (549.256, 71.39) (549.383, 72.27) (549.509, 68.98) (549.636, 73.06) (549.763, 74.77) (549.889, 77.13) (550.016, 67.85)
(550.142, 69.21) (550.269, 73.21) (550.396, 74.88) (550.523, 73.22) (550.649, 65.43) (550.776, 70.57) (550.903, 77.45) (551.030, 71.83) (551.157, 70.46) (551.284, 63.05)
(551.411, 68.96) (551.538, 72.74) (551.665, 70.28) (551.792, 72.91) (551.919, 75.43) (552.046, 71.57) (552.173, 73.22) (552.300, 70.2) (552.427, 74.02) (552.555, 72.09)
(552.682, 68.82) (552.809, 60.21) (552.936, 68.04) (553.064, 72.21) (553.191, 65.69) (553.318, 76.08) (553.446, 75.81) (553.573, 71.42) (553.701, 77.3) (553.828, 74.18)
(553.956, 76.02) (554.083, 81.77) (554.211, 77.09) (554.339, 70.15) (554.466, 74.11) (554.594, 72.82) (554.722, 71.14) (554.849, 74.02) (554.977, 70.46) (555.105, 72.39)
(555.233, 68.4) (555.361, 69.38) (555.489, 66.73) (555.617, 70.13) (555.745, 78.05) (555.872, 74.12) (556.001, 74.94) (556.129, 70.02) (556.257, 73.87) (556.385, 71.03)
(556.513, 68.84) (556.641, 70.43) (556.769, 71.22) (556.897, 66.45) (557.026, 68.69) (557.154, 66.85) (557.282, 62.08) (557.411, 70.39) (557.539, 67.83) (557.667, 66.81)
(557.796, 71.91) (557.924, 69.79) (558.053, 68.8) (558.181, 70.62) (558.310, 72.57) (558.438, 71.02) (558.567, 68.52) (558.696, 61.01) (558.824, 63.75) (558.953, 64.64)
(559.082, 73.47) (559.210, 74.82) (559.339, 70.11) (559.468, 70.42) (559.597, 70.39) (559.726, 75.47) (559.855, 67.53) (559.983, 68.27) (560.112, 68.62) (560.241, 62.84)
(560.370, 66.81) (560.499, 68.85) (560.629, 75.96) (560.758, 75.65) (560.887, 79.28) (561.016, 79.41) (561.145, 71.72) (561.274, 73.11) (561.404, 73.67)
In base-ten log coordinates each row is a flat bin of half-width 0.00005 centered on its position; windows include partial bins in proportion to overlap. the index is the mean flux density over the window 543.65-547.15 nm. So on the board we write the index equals 70.2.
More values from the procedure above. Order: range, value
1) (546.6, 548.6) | 71.6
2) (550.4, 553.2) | 70.6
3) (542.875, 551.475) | 70.3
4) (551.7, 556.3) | 72.3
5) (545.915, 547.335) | 71.7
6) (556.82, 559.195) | 68.2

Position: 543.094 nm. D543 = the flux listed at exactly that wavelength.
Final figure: 68.22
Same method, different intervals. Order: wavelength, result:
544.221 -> 73.93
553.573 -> 71.42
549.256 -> 71.39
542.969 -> 60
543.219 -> 72.08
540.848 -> 73.63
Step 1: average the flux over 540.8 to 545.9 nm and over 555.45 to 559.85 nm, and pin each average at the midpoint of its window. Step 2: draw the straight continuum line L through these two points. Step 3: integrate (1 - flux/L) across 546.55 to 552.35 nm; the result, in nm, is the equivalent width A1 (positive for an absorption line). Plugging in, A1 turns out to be -0.14 nm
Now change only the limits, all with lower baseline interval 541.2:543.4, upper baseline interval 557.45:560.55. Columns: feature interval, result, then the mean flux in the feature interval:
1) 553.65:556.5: -0.15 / 73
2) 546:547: -0.01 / 71.2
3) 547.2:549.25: -0.02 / 71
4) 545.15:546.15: 0.02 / 69.4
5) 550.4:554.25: -0.12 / 72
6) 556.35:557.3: 0.01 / 68.4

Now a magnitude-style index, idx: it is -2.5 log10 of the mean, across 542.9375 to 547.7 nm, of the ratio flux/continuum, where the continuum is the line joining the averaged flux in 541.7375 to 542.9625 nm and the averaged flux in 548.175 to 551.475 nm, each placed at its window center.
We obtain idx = 0.03 mag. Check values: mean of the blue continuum 71.3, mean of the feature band 69.7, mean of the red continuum 71.4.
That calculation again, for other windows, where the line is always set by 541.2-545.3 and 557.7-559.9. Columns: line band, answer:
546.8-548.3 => -0.02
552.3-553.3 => 0.01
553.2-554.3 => -0.09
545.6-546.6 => -0.01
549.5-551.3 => -0.03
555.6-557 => -0.03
